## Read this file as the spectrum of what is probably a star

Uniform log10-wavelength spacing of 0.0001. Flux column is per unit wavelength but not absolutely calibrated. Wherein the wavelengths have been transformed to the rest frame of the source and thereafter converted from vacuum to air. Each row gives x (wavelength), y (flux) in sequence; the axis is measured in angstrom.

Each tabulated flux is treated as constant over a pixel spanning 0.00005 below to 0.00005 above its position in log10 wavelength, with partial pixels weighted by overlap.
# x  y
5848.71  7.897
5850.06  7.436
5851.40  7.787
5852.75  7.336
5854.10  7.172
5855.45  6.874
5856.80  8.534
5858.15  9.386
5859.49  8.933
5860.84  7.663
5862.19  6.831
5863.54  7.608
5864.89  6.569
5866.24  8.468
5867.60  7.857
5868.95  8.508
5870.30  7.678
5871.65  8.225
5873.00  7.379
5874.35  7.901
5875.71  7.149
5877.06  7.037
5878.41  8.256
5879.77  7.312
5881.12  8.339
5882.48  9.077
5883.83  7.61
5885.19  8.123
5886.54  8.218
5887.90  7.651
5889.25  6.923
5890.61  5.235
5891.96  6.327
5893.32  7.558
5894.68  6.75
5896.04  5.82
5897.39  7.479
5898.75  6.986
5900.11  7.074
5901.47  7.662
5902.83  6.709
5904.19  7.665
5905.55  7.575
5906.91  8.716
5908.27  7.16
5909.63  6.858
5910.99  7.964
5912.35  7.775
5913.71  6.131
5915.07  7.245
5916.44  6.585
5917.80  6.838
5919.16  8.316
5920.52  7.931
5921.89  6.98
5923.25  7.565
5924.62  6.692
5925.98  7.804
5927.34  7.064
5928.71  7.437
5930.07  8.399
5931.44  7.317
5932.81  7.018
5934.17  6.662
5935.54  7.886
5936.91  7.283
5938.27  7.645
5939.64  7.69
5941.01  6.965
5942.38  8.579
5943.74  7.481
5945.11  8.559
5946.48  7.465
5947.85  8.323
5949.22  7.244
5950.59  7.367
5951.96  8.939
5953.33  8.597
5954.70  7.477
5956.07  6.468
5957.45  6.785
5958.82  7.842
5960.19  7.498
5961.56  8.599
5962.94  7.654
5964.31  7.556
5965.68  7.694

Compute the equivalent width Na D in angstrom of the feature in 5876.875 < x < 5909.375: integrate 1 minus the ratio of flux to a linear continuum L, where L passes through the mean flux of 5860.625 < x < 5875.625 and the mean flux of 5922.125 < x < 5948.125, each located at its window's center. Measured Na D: 1.0 angstrom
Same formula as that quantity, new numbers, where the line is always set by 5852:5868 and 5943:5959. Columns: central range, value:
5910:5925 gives 0.9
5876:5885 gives -0.2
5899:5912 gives 0.4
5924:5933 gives 0.4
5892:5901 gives 1.0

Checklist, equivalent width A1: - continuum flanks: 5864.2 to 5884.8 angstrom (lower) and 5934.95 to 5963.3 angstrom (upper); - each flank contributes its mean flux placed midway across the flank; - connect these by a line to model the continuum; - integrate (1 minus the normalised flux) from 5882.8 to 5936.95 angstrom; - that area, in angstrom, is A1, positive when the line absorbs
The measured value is 3.4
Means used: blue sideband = 7.83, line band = 7.29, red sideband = 7.73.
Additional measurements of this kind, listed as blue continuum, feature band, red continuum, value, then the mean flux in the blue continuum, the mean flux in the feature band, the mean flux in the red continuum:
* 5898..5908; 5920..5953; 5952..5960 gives -0.35 angstrom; 7.47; 7.6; 7.56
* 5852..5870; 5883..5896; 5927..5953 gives 1.09 angstrom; 7.82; 7.11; 7.67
